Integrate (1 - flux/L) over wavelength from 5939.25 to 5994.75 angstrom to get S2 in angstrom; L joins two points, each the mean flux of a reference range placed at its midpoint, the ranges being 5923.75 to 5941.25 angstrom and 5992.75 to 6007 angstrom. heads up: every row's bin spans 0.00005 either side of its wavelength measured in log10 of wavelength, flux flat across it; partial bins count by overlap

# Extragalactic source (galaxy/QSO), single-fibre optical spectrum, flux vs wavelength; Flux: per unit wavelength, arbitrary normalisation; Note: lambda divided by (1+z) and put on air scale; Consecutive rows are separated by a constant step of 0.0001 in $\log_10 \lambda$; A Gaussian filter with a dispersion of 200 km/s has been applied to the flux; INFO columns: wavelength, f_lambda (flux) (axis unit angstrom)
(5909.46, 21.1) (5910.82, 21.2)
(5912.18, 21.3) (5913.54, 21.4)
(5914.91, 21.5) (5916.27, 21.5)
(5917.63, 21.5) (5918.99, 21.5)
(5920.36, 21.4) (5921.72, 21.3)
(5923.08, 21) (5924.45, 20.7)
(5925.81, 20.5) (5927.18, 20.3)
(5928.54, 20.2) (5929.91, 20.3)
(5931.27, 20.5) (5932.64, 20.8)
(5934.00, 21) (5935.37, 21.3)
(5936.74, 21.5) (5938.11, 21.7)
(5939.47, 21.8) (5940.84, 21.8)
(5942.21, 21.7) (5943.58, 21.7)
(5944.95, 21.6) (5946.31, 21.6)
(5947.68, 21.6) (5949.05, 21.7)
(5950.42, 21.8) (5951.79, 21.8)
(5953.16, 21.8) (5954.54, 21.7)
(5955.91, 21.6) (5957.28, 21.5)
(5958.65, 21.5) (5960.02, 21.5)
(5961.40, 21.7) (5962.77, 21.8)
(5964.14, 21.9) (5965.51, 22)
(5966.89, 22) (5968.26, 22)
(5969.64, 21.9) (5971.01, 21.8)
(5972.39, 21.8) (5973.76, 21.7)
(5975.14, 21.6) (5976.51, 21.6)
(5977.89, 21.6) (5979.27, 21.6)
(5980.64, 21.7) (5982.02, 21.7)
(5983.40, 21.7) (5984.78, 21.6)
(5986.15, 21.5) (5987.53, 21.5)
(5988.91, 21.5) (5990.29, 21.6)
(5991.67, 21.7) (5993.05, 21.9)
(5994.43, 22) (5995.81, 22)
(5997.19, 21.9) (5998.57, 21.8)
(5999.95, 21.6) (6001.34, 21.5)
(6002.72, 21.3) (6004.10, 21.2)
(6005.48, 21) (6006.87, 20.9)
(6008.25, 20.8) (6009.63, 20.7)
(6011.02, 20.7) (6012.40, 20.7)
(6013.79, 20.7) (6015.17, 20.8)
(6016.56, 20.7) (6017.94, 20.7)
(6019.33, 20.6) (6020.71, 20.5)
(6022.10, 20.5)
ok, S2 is -1.2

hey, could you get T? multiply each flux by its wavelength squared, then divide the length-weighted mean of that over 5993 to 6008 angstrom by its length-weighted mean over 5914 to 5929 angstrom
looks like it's 1.05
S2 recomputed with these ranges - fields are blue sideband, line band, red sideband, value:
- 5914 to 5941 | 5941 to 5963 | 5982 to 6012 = -0.5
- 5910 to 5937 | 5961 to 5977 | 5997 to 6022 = -0.6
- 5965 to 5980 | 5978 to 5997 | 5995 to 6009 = -0.1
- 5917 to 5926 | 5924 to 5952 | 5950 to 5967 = 0.2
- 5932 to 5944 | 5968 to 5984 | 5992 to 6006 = -0.1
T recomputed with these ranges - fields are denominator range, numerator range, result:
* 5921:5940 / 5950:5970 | 1.05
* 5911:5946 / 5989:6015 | 1.03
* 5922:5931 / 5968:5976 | 1.08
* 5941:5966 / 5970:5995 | 1.01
